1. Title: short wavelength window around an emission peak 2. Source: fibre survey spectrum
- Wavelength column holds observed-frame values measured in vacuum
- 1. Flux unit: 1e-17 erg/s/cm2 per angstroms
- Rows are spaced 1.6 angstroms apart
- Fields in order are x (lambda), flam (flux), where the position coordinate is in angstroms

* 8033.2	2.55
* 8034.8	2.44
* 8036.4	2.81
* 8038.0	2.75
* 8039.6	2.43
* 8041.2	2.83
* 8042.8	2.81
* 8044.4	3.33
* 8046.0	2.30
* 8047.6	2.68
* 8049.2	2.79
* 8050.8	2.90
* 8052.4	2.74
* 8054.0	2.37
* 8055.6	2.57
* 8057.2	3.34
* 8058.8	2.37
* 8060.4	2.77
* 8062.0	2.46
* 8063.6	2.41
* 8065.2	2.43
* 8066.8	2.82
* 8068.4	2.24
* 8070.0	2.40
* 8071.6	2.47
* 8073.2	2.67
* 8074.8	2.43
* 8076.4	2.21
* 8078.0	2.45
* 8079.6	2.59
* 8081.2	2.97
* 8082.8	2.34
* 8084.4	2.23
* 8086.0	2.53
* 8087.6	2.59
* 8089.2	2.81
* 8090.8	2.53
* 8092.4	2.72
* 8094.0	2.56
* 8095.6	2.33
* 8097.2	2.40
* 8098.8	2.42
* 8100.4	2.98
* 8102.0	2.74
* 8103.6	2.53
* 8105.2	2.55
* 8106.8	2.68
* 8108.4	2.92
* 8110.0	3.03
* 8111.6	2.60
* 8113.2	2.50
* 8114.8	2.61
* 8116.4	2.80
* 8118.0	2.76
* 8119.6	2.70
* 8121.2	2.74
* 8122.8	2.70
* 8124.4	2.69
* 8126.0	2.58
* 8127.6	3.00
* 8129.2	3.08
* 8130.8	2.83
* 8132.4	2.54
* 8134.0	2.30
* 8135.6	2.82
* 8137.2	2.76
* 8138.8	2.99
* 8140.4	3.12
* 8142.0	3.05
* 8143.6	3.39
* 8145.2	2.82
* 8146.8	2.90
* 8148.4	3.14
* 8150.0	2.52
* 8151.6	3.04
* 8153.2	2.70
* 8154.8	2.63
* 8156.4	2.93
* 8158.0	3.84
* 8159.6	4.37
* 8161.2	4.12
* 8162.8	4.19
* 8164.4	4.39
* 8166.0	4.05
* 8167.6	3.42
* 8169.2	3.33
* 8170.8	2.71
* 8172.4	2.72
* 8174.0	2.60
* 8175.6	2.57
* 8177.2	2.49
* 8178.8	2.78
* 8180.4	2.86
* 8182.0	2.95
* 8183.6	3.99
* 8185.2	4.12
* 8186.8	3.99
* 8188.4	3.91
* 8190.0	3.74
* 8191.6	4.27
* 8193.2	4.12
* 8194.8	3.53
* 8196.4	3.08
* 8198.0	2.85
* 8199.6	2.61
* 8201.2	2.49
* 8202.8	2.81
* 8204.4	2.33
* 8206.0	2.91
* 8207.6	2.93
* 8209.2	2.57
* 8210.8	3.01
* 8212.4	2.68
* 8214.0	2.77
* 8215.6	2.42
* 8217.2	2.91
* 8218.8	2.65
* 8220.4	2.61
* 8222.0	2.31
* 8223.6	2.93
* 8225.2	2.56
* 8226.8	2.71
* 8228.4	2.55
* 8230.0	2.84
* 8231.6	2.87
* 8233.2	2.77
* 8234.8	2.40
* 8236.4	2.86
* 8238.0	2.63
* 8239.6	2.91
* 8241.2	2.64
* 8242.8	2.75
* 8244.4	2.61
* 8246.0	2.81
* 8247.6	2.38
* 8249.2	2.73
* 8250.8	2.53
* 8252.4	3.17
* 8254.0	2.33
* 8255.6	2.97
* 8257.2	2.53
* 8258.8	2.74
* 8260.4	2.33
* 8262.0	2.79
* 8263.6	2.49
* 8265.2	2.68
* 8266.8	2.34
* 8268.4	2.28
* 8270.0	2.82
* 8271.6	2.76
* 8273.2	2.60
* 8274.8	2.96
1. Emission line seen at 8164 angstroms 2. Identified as Halpha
